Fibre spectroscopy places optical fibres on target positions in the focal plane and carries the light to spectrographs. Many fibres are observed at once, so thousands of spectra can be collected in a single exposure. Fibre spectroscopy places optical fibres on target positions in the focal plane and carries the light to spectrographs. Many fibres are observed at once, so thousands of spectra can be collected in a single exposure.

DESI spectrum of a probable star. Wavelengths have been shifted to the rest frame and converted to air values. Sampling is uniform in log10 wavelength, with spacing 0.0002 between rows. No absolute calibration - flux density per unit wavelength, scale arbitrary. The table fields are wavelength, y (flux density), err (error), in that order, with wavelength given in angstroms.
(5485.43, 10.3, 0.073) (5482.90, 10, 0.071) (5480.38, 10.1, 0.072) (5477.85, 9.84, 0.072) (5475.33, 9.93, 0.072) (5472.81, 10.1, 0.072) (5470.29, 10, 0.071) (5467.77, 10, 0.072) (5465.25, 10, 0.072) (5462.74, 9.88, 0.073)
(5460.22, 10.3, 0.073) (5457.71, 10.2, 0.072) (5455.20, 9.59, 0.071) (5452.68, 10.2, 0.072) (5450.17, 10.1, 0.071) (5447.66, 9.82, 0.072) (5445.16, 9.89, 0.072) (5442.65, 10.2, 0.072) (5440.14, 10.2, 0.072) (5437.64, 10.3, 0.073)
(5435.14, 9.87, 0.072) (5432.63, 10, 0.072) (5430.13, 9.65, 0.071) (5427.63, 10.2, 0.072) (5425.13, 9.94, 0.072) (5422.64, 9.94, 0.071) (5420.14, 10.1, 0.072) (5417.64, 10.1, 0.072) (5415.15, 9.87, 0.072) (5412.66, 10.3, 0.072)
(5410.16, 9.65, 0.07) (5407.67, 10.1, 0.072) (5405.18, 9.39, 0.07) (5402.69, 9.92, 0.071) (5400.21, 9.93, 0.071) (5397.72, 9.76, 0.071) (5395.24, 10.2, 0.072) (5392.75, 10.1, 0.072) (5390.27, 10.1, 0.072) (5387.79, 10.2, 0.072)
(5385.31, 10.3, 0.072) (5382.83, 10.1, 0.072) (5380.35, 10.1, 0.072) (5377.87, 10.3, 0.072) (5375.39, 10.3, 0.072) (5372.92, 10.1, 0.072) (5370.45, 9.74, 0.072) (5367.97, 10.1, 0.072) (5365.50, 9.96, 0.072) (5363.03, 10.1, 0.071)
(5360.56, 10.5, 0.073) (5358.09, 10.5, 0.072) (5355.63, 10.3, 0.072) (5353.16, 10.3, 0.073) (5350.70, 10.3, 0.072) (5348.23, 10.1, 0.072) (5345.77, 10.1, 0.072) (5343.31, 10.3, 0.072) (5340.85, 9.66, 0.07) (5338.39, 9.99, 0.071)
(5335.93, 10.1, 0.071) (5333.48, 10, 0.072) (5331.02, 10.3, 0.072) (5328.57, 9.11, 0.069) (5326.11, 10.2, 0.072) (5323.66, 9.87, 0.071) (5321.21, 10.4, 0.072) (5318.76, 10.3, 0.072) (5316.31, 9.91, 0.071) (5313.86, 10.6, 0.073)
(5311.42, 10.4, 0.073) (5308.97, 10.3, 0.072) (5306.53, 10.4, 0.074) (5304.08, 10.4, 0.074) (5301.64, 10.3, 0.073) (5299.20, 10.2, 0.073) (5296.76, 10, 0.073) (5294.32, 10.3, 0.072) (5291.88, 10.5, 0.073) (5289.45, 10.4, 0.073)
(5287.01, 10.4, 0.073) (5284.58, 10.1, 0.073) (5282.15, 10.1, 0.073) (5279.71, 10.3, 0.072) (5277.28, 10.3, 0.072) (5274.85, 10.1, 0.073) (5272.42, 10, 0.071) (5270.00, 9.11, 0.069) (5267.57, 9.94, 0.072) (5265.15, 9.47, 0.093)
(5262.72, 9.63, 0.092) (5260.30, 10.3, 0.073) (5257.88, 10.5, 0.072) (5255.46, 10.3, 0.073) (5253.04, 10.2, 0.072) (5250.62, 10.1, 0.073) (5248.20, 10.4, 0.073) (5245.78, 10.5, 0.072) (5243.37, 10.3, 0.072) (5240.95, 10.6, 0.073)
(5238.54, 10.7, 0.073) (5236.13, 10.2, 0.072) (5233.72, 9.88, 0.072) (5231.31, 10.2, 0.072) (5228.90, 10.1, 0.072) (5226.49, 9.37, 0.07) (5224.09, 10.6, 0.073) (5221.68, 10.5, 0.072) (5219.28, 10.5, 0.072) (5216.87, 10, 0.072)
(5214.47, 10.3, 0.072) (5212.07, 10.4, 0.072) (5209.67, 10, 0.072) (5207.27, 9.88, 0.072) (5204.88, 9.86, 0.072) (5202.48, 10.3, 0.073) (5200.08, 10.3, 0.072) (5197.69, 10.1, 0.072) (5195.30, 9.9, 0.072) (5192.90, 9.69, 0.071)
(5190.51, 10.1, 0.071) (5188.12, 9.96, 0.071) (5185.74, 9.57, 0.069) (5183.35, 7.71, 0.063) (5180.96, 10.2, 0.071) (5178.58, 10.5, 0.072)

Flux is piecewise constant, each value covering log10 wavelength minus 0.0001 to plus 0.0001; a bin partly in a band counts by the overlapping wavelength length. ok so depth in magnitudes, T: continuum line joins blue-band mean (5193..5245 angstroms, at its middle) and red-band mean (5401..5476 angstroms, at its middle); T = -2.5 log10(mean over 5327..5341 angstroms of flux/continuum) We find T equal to 0.02 mag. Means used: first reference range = 10.2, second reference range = 9.99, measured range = 9.88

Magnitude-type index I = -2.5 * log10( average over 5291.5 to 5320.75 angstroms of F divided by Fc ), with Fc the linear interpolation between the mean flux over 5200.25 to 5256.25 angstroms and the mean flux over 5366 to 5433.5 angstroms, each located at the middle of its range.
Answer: -0.02 mag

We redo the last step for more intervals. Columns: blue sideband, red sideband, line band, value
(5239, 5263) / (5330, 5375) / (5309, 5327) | -0.005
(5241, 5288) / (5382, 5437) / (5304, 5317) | -0.028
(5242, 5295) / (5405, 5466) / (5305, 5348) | -0.002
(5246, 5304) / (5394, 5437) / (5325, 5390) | -0.010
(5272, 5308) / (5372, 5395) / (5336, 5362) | 0.001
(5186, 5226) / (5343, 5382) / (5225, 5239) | 0.008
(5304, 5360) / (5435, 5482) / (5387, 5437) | 0.012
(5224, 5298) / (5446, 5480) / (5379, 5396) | -0.011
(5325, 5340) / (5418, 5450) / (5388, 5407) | 0.005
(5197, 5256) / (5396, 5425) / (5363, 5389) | -0.015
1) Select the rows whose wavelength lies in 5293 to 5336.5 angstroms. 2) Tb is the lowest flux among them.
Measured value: 9.11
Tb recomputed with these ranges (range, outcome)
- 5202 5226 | 9.86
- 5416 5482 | 9.59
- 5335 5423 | 9.39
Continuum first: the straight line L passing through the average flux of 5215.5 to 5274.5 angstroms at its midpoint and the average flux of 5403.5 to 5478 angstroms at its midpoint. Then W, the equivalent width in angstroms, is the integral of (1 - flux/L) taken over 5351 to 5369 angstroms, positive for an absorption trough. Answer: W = -0.36 angstroms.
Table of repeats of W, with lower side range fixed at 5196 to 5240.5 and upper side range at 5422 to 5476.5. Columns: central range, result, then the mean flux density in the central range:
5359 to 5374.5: -0.03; 10.1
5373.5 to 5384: -0.13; 10.2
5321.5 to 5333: 0.21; 9.92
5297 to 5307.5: -0.18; 10.3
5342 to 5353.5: -0.14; 10.2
